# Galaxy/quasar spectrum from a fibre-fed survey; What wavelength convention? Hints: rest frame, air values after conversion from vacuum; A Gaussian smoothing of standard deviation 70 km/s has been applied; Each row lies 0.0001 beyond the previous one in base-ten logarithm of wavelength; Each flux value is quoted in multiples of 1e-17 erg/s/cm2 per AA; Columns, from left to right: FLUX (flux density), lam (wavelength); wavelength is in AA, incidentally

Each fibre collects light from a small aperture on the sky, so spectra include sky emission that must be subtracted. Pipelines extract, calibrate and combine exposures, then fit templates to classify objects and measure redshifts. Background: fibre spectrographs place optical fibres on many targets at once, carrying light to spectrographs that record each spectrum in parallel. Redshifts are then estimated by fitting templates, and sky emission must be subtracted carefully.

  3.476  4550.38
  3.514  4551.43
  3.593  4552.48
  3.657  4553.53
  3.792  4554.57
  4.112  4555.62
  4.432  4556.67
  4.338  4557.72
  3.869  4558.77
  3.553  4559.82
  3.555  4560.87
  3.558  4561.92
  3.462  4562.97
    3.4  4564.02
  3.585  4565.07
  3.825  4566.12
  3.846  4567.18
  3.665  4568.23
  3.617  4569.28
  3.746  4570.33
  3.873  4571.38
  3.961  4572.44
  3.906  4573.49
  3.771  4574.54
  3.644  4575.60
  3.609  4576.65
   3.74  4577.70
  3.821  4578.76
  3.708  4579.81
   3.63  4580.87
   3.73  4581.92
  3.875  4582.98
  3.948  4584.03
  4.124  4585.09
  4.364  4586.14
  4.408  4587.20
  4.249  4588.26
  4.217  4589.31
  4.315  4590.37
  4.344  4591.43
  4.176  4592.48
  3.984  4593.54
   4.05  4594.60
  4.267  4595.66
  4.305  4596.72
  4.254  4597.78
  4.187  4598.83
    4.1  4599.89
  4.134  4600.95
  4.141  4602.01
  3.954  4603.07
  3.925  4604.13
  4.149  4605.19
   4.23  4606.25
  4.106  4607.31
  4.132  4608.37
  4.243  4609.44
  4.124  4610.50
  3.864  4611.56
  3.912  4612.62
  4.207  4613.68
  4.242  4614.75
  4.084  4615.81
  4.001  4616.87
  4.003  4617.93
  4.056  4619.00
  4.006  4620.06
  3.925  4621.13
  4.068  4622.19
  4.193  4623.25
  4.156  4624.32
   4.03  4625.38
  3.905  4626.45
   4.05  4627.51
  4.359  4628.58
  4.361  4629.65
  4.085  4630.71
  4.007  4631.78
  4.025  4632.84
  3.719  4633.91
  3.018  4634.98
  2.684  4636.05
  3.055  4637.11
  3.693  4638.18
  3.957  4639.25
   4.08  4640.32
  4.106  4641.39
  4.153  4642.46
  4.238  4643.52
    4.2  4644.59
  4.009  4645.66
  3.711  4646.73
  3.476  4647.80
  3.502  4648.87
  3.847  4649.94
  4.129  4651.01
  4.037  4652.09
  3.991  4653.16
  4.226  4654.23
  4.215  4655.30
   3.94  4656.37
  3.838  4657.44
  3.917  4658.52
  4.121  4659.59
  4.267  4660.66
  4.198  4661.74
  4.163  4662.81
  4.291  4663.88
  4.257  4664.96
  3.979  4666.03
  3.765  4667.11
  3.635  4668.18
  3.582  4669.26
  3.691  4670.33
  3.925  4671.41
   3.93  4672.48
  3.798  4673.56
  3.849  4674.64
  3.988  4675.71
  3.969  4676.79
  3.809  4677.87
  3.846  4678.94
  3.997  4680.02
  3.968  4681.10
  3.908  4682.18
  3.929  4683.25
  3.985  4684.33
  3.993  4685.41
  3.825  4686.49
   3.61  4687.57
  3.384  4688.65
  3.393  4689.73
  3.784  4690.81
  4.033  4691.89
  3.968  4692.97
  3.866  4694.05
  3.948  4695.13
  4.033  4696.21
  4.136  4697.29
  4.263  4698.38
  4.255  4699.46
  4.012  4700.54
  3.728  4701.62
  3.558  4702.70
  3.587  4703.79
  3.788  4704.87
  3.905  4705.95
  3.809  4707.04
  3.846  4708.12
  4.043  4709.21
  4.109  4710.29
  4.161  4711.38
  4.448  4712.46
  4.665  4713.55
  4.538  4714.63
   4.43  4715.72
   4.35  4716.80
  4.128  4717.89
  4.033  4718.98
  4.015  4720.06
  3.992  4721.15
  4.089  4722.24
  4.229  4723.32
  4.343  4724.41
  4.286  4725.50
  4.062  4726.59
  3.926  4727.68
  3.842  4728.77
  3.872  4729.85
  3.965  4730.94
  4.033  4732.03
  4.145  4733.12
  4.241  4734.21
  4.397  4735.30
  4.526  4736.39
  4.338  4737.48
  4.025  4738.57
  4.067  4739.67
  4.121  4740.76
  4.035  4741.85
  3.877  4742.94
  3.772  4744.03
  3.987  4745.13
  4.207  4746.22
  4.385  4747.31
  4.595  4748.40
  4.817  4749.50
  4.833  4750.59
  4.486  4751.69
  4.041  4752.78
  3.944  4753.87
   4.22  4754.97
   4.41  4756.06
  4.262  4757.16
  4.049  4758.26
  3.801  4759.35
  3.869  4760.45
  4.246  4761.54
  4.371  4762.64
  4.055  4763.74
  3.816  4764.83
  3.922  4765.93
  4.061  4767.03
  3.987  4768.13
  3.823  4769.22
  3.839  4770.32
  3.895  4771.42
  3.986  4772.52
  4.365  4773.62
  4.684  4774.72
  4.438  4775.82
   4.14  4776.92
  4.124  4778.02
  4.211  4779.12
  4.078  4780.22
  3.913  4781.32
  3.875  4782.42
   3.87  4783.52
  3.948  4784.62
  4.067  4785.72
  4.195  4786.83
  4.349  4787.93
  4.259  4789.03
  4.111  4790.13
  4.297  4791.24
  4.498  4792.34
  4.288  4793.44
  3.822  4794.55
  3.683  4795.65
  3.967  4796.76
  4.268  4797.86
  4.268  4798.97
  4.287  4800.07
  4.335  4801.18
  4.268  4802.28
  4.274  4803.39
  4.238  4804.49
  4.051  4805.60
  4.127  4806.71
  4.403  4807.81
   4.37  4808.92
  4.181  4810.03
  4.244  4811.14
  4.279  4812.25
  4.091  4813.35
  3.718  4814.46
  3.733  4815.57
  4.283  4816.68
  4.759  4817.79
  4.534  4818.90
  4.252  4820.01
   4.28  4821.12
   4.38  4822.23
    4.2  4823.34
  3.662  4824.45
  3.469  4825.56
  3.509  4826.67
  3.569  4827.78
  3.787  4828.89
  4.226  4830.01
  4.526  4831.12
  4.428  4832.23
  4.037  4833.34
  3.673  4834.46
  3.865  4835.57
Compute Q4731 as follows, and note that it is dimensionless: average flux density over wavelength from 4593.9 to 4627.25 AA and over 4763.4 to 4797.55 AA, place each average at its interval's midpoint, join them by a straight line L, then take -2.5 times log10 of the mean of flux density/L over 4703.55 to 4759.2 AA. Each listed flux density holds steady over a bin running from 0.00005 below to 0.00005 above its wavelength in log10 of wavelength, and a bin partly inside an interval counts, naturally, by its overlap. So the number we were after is -0.020 mag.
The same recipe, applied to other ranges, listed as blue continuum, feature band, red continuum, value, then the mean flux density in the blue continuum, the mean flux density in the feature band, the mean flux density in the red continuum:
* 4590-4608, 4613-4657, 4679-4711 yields 0.03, 4.15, 3.94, 3.88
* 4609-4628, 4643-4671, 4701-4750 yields 0.03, 4.06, 3.97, 4.12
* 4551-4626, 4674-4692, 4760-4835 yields 0.05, 3.97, 3.83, 4.11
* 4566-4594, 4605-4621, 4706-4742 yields -0.03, 3.93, 4.08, 4.15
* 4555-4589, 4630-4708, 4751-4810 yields 0.03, 3.84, 3.88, 4.14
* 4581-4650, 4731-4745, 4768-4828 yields -0.01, 4.01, 4.12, 4.13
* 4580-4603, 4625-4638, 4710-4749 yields 0.10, 4.12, 3.77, 4.17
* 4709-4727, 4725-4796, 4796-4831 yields 0.01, 4.24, 4.13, 4.13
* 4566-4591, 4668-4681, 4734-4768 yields 0.06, 3.9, 3.84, 4.18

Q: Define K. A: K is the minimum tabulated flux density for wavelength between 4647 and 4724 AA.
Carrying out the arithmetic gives 3.384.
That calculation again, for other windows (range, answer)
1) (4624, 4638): 2.684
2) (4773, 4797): 3.683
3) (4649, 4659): 3.838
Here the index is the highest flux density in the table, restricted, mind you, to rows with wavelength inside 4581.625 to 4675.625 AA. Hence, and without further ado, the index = 4.408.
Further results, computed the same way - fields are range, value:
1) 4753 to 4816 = 4.684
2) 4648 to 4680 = 4.291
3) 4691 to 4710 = 4.263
